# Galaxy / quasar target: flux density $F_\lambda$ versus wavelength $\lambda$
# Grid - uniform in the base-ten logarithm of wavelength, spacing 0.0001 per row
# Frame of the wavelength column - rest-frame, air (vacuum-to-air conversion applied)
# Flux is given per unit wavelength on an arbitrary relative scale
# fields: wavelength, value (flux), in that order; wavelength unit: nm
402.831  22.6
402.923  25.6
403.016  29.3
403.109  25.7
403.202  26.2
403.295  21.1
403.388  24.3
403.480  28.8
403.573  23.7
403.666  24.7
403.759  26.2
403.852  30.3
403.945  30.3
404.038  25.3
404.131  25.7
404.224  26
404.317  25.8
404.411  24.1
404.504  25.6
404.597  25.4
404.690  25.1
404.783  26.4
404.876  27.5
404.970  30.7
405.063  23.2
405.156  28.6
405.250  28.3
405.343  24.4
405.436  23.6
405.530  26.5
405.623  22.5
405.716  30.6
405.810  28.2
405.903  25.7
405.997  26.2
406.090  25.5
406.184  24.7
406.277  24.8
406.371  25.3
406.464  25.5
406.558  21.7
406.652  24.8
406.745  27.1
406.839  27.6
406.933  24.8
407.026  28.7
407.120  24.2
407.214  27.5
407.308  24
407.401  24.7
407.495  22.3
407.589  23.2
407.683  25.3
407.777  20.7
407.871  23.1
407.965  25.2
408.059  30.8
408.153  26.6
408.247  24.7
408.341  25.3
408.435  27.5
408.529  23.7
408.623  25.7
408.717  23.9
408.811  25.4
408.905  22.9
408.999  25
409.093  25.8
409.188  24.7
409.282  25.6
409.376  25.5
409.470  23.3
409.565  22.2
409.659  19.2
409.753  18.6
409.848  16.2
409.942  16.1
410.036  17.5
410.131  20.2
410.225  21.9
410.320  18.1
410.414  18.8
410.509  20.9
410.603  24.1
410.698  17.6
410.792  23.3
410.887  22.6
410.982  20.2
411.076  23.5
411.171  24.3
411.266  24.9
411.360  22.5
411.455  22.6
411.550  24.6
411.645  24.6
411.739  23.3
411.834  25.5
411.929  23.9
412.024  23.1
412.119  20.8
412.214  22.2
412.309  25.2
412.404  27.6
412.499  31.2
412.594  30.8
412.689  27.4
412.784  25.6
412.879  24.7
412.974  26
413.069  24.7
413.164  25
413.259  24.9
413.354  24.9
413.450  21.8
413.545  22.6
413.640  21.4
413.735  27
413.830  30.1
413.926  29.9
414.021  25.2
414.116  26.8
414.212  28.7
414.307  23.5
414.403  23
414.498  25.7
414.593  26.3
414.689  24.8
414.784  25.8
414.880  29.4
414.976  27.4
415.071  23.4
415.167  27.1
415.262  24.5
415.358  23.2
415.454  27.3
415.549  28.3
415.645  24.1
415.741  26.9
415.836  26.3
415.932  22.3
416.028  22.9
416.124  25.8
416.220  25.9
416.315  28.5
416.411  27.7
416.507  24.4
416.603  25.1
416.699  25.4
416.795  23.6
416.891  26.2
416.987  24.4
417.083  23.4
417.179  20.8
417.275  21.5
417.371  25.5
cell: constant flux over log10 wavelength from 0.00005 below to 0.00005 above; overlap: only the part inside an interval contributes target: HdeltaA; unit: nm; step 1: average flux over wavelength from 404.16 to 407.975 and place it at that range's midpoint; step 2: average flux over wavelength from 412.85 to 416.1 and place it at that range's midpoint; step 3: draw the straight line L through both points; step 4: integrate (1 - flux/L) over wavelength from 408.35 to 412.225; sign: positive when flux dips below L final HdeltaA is 0.45 nm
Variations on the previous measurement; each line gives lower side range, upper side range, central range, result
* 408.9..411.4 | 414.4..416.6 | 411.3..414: -0.18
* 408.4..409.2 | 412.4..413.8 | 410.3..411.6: 0.17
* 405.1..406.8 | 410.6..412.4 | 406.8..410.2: 0.11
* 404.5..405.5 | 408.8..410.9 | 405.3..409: -0.18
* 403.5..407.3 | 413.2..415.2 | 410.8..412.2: 0.14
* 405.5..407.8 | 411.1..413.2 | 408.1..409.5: 0.01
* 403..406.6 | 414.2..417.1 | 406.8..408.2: 0.03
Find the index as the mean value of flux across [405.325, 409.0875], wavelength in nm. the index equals 25.3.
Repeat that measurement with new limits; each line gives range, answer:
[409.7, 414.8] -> 23.7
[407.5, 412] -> 23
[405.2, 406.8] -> 25.6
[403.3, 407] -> 26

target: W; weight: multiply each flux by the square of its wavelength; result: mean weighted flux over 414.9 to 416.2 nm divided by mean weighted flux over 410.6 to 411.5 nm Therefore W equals 1.16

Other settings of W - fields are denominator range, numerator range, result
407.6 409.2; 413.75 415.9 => 1.08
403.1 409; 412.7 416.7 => 1.04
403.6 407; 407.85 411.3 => 0.89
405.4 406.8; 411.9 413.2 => 1.04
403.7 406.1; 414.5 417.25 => 1.01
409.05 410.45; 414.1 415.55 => 1.27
